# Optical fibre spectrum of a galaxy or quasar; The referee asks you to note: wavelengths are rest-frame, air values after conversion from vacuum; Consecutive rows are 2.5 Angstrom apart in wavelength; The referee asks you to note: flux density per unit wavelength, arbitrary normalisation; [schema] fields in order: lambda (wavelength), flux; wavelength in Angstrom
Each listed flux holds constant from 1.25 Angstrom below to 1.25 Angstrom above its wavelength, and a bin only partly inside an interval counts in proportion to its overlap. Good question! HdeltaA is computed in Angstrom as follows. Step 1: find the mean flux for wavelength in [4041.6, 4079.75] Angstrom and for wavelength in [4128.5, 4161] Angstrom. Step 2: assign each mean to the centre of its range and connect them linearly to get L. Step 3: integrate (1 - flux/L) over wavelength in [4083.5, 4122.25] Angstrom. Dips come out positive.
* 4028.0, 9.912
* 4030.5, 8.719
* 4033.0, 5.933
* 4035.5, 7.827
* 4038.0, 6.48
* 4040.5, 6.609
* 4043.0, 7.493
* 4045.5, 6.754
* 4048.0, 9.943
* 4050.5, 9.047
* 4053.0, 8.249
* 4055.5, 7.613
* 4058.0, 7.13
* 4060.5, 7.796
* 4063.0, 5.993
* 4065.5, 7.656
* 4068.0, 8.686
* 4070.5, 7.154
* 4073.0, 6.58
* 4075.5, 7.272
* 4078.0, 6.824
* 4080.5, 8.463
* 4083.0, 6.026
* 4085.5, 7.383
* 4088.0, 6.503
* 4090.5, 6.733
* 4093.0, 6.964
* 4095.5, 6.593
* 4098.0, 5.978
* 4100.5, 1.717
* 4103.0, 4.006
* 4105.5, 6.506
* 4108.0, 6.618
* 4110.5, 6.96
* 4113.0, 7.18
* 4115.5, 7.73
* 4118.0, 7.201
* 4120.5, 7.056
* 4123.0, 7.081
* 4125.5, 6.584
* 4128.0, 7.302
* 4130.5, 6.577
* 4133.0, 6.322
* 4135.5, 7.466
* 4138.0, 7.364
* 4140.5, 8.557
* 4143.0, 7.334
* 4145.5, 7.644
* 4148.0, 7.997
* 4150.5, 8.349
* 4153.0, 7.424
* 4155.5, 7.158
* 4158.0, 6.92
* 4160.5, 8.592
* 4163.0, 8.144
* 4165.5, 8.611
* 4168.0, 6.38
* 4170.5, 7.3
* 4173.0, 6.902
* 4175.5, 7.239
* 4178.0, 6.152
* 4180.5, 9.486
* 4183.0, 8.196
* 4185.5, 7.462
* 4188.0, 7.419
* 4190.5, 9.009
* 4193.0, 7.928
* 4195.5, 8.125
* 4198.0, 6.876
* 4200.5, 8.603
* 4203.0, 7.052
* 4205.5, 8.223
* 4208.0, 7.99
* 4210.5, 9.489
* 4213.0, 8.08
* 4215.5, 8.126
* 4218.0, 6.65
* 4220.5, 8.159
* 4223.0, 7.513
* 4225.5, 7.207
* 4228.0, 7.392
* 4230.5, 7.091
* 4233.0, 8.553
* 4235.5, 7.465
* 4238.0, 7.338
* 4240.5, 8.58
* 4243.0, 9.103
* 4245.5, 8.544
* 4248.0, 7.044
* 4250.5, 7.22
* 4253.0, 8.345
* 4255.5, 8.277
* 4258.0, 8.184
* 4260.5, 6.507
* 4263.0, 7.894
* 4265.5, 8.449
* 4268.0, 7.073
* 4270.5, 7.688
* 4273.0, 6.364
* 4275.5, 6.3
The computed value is 6.2 Angstrom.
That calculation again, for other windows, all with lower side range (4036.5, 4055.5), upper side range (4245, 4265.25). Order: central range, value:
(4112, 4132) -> 1.8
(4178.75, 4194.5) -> -0.8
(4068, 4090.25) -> 1.9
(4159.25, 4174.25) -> 0.2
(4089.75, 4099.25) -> 1.5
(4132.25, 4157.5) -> 0.7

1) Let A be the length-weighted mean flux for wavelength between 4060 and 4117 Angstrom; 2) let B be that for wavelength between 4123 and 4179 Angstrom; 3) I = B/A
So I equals 1.11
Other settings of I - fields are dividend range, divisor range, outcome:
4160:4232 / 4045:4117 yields 1.11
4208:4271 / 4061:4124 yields 1.17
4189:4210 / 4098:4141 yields 1.23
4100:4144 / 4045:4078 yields 0.88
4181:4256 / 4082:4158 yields 1.16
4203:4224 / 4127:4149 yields 1.08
